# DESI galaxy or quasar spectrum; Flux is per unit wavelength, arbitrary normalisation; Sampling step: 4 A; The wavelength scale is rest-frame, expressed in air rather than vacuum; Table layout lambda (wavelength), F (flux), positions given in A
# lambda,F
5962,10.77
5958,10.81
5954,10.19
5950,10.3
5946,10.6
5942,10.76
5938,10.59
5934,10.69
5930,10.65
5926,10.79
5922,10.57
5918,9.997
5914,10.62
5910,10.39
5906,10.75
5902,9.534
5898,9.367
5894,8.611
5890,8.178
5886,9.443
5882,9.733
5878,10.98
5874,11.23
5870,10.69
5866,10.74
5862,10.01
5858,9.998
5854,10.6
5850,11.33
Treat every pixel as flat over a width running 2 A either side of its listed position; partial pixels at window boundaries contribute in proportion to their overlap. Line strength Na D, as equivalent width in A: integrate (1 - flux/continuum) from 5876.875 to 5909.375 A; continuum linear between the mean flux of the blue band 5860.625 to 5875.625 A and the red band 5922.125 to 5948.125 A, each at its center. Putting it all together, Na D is 3.4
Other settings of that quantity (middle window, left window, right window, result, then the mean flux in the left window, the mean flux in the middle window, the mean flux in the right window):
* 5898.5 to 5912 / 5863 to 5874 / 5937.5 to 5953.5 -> 0.65 A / 10.7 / 10.1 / 10.5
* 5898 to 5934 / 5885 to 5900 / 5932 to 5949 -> -2.37 A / 8.86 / 10.4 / 10.6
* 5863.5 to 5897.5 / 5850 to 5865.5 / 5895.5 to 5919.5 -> 1.10 A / 10.4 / 9.93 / 10.1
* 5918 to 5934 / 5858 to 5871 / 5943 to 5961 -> -0.18 A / 10.4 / 10.6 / 10.5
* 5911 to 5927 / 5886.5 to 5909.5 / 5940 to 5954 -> -1.00 A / 9.37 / 10.5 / 10.5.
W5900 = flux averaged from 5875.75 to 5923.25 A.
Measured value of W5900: 9.84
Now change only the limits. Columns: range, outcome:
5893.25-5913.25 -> 9.86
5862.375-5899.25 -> 9.9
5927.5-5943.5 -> 10.7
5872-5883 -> 10.7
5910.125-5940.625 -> 10.6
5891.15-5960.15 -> 10.3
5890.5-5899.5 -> 8.83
